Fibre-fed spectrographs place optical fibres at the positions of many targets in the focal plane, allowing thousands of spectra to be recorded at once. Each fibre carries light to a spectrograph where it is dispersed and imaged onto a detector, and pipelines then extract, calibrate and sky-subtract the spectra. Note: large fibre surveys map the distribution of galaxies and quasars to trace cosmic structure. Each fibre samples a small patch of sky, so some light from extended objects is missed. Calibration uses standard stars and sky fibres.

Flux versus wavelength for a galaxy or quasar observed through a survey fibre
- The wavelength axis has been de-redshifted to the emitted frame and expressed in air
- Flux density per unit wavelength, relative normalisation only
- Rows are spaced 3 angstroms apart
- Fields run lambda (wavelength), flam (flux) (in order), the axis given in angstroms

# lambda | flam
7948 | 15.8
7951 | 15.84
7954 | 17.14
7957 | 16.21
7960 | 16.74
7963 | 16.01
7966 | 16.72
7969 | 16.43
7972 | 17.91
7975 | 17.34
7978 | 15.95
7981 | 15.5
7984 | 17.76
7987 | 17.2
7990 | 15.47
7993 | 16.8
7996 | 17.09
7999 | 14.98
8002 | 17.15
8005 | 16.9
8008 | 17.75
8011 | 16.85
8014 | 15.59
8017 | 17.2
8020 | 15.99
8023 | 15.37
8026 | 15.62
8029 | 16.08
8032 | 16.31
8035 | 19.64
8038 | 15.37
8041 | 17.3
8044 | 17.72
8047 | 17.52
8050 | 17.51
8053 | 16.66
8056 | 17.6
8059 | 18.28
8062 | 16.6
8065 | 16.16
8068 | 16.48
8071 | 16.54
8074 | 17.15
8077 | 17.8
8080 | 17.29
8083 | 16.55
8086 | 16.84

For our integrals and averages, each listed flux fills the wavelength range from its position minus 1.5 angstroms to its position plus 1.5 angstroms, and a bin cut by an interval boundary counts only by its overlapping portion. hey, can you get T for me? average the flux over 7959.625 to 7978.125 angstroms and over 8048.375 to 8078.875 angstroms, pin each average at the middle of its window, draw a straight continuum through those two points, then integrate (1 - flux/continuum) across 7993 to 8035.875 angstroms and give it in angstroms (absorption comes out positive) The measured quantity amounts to 0.9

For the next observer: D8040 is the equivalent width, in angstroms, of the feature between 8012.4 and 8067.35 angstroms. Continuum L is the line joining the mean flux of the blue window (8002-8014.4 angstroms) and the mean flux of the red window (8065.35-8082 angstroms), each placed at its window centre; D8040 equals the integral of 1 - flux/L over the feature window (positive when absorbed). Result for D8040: 0.5 angstroms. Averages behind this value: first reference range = 16.9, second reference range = 17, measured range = 16.8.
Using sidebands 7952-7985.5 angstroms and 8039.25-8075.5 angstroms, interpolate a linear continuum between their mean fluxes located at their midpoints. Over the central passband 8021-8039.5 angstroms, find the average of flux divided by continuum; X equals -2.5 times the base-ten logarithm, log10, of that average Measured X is 0.04 mag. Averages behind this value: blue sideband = 16.7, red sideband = 17.1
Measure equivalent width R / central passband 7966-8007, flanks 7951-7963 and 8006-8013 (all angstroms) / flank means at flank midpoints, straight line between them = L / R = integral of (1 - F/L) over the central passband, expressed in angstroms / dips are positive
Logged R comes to 0.5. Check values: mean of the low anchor 16.5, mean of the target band 16.7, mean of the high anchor 17.1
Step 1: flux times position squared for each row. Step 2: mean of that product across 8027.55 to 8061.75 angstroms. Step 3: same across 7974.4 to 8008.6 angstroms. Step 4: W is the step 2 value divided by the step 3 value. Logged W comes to 1.1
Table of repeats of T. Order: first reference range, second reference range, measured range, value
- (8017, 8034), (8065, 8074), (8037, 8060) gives -1.3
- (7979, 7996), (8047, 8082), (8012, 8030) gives 0.9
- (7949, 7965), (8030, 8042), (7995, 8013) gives 0.1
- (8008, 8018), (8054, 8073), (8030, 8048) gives -0.5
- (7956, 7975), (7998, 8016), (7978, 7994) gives 0.2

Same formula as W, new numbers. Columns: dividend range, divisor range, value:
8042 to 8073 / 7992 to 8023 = 1.05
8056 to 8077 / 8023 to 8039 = 1.04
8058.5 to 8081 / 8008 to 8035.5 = 1.04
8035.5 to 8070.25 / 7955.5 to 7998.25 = 1.05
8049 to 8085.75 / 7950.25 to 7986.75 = 1.05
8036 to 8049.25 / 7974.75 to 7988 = 1.04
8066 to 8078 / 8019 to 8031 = 1.09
